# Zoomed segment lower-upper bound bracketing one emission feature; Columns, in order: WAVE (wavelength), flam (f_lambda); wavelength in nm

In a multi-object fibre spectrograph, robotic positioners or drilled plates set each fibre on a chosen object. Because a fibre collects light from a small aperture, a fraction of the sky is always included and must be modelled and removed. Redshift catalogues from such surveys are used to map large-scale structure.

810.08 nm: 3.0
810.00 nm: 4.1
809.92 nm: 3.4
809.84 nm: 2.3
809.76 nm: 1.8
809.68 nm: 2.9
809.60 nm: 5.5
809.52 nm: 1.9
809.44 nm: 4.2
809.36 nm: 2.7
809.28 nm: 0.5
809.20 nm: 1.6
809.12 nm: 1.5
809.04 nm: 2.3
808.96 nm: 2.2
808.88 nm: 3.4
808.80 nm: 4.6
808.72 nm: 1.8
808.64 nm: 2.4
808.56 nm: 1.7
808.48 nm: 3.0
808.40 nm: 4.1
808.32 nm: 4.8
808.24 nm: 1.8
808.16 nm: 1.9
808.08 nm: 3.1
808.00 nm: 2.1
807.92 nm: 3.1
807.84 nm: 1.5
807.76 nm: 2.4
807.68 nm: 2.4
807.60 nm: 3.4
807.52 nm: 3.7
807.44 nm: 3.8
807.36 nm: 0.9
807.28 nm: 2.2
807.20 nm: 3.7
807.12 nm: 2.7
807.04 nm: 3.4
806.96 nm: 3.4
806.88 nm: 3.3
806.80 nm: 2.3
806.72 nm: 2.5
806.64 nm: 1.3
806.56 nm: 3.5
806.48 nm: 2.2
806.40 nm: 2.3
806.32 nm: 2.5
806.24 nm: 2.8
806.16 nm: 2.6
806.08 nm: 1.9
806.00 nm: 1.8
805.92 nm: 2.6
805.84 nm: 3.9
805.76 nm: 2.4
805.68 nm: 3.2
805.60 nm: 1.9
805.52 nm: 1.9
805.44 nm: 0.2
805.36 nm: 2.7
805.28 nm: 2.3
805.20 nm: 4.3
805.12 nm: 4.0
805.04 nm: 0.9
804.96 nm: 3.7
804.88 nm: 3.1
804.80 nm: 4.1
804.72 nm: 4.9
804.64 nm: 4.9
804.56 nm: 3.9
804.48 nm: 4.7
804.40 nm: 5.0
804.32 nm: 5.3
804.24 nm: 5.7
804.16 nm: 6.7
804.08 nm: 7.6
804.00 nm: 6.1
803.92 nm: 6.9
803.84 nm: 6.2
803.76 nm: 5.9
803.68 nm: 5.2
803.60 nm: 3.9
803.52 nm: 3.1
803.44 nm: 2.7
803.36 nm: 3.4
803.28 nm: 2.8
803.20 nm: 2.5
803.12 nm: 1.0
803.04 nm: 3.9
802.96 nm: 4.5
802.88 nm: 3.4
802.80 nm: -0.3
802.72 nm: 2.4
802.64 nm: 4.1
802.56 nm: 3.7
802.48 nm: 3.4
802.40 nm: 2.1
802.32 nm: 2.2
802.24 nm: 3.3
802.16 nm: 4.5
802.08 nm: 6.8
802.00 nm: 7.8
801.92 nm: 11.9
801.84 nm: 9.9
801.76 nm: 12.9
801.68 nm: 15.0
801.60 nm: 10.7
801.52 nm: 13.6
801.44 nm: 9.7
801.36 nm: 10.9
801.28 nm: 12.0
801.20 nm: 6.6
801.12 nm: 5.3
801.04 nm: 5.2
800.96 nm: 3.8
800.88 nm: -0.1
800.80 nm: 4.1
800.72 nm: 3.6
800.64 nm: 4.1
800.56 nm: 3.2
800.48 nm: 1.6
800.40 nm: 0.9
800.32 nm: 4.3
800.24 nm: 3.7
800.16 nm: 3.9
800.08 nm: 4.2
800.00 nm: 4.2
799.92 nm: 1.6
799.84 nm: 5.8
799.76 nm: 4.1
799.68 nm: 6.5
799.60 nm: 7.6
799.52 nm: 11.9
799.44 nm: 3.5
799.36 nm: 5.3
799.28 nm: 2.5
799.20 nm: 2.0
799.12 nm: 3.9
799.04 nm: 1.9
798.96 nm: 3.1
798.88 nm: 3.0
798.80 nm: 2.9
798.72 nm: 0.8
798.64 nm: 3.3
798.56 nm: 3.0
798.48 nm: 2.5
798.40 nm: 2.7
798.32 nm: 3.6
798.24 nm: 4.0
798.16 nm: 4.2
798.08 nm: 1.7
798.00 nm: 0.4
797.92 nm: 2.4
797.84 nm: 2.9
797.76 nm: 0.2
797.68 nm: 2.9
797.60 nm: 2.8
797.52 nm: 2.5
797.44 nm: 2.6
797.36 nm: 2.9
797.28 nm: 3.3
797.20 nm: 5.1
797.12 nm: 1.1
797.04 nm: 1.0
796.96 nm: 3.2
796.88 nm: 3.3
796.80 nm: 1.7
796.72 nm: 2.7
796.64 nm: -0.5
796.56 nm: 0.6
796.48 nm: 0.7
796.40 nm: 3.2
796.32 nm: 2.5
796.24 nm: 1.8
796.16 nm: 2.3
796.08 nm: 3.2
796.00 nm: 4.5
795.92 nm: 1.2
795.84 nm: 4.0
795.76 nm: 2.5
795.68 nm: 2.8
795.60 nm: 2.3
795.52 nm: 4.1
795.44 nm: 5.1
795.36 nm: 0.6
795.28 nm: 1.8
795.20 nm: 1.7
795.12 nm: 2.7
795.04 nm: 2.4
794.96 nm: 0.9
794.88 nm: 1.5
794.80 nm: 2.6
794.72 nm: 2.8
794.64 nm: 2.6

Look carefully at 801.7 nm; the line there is Halpha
